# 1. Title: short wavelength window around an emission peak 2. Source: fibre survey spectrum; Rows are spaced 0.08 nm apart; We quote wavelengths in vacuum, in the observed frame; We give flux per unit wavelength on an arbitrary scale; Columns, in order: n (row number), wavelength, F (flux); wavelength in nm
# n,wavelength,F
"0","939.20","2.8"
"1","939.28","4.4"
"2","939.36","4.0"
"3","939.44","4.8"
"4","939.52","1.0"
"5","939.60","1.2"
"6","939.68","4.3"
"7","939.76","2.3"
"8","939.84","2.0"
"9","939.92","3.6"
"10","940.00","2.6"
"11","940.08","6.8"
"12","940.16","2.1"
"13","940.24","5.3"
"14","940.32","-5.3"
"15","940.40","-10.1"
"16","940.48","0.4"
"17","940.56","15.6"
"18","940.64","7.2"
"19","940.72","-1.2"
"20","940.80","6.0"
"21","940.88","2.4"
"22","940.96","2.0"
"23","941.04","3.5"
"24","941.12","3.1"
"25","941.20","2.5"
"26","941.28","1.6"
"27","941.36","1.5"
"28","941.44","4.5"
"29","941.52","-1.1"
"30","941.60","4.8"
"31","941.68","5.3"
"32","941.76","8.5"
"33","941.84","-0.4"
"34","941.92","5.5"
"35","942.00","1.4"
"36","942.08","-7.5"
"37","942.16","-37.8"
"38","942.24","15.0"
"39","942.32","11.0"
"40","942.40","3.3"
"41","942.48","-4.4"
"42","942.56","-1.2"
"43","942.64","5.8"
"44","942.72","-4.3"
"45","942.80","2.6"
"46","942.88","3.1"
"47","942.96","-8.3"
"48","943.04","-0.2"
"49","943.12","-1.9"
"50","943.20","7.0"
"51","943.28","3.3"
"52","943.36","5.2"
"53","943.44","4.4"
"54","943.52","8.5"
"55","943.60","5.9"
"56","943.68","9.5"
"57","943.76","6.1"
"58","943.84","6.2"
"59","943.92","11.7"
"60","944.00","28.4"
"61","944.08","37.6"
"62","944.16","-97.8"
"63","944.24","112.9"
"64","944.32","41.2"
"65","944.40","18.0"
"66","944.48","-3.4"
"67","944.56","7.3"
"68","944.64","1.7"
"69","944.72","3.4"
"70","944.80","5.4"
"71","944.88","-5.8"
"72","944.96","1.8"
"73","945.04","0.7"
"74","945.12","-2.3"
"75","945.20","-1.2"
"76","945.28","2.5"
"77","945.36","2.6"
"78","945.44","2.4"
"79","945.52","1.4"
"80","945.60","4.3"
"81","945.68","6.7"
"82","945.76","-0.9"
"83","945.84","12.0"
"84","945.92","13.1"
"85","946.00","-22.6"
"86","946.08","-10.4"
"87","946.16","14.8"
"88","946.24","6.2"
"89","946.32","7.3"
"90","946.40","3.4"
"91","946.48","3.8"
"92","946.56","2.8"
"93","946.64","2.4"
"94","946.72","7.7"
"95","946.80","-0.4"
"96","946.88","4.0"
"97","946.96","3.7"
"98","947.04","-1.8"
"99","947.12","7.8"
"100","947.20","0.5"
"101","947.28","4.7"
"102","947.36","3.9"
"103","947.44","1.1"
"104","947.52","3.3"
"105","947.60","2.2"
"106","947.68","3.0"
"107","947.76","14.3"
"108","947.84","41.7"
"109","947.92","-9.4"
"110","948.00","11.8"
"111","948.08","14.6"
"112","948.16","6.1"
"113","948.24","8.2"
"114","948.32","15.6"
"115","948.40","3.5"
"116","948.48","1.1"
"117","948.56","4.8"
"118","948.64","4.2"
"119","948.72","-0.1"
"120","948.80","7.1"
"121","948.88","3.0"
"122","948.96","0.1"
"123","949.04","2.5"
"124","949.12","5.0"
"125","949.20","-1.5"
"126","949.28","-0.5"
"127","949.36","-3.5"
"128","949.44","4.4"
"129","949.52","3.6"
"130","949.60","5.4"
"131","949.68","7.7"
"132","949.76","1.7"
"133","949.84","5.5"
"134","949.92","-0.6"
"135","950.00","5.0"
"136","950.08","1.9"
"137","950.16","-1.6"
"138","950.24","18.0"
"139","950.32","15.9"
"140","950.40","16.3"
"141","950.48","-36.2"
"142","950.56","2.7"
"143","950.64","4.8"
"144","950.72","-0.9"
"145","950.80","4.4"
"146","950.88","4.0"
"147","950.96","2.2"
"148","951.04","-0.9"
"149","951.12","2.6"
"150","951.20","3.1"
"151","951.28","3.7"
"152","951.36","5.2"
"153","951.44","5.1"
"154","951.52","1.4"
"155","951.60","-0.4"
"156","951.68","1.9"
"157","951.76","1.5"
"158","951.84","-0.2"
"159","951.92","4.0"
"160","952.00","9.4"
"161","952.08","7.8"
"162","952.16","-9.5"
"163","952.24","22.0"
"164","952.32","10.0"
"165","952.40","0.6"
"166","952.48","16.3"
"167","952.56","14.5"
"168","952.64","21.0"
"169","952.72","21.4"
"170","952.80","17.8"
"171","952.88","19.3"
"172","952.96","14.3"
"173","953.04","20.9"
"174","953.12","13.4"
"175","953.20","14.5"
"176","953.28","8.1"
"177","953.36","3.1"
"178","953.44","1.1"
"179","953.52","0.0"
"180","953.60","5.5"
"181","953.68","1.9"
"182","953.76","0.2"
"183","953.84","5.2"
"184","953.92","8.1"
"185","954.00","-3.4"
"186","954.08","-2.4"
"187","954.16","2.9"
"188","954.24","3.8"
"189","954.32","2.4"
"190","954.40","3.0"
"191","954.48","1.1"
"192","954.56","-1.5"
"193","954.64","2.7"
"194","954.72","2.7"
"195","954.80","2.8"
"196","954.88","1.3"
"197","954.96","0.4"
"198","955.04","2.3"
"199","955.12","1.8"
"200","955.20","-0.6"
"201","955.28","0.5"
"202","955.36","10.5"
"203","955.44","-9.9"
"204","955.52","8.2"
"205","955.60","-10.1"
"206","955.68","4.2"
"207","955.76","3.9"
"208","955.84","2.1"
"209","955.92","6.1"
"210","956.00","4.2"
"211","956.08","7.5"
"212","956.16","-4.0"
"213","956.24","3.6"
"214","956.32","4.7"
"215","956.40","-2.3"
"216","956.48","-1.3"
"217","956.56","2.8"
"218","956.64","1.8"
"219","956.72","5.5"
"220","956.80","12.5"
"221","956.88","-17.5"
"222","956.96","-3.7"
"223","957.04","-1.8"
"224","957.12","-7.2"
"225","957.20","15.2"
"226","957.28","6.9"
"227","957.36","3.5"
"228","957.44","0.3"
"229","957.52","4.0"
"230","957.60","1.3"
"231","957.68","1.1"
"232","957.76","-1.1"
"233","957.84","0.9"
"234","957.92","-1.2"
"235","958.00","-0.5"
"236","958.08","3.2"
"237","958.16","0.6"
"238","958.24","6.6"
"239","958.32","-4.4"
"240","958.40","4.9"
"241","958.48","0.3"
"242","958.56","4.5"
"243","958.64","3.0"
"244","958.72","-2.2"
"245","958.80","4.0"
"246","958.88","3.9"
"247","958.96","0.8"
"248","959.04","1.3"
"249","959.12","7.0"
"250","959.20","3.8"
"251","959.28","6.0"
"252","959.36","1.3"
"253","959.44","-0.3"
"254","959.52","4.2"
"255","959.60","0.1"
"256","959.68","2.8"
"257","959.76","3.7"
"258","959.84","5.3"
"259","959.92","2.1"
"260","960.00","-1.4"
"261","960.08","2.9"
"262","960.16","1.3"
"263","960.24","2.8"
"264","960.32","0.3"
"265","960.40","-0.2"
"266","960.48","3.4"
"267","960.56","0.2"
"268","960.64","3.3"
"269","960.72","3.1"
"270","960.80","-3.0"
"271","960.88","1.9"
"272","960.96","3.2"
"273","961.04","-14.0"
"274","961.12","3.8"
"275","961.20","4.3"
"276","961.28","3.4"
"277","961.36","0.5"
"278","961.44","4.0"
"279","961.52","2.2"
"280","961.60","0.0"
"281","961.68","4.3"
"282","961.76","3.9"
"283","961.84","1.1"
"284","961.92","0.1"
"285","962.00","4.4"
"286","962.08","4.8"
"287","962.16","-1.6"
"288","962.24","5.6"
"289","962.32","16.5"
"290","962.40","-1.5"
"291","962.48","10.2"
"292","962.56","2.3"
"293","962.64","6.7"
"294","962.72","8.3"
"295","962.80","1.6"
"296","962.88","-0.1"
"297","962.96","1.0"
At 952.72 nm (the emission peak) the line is [O III]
